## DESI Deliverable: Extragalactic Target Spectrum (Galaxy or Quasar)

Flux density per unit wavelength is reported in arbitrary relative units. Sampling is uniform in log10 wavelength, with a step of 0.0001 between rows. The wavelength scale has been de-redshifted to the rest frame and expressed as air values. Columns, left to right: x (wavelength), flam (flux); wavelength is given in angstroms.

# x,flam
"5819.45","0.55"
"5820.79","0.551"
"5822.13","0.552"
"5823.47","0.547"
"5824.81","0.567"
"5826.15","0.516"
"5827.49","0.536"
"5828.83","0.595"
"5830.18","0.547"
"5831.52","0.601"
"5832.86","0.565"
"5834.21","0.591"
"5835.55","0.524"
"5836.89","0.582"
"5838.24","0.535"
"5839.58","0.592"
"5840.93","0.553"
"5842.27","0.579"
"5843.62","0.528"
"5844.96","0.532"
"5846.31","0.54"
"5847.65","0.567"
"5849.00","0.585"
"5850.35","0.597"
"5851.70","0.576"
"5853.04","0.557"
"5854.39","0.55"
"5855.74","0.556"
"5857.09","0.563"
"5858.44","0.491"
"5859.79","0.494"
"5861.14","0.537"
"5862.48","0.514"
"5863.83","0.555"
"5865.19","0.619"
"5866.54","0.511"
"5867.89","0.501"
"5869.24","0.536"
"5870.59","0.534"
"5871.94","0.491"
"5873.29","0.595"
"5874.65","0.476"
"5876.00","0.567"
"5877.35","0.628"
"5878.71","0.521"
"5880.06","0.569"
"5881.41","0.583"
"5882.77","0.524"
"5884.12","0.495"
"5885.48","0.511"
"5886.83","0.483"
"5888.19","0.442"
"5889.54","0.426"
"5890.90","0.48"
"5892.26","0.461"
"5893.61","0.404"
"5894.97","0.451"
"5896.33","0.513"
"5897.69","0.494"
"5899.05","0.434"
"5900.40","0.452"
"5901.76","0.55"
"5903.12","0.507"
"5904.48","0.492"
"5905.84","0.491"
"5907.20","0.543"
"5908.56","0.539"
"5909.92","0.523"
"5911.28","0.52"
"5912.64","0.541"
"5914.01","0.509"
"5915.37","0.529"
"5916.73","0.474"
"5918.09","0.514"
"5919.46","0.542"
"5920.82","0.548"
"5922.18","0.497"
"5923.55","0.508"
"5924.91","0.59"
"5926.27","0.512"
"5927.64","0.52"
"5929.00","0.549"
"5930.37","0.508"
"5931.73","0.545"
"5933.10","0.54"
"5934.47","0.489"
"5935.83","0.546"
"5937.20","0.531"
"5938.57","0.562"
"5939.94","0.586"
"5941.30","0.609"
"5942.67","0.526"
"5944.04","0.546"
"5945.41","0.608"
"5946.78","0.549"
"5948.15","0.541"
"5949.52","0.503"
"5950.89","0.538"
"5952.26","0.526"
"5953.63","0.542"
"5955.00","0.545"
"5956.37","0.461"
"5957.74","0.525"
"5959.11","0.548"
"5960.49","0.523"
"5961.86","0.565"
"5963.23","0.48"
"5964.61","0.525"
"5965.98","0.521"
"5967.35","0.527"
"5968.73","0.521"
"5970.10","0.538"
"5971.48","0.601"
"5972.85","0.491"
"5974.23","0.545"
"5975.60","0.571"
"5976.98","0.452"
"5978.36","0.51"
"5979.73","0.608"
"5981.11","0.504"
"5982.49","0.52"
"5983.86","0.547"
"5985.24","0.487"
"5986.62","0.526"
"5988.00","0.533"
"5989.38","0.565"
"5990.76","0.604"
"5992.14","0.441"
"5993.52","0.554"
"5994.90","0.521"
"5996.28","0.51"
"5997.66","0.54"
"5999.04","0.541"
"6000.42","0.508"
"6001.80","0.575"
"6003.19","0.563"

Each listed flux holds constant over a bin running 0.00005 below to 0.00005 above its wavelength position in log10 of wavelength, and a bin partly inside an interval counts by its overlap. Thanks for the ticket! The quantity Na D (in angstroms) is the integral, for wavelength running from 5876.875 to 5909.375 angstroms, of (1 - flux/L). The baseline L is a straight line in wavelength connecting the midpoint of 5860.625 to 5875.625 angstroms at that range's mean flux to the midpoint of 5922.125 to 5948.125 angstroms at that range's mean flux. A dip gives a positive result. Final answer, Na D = 2.4 angstroms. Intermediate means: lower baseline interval 0.534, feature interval 0.499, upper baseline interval 0.544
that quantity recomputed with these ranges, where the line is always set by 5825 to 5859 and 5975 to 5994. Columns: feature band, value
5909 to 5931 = 0.75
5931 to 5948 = -0.44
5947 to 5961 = 0.25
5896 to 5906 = 1.02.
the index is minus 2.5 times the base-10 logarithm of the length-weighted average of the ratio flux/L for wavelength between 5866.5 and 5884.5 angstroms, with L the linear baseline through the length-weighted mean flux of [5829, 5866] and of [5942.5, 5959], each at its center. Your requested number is 0.02 mag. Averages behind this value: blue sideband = 0.557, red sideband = 0.535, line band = 0.54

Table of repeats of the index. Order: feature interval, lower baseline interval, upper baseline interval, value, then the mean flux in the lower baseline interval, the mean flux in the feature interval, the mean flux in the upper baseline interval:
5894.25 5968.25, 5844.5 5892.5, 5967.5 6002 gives 0.01 mag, 0.533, 0.525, 0.532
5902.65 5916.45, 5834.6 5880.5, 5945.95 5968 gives 0.04 mag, 0.549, 0.518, 0.527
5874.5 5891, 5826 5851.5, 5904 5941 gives 0.05 mag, 0.562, 0.518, 0.529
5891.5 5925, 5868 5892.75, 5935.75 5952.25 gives 0.06 mag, 0.518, 0.504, 0.553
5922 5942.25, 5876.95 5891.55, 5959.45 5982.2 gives -0.04 mag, 0.513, 0.54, 0.53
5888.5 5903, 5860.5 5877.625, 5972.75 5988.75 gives 0.15 mag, 0.542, 0.468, 0.526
